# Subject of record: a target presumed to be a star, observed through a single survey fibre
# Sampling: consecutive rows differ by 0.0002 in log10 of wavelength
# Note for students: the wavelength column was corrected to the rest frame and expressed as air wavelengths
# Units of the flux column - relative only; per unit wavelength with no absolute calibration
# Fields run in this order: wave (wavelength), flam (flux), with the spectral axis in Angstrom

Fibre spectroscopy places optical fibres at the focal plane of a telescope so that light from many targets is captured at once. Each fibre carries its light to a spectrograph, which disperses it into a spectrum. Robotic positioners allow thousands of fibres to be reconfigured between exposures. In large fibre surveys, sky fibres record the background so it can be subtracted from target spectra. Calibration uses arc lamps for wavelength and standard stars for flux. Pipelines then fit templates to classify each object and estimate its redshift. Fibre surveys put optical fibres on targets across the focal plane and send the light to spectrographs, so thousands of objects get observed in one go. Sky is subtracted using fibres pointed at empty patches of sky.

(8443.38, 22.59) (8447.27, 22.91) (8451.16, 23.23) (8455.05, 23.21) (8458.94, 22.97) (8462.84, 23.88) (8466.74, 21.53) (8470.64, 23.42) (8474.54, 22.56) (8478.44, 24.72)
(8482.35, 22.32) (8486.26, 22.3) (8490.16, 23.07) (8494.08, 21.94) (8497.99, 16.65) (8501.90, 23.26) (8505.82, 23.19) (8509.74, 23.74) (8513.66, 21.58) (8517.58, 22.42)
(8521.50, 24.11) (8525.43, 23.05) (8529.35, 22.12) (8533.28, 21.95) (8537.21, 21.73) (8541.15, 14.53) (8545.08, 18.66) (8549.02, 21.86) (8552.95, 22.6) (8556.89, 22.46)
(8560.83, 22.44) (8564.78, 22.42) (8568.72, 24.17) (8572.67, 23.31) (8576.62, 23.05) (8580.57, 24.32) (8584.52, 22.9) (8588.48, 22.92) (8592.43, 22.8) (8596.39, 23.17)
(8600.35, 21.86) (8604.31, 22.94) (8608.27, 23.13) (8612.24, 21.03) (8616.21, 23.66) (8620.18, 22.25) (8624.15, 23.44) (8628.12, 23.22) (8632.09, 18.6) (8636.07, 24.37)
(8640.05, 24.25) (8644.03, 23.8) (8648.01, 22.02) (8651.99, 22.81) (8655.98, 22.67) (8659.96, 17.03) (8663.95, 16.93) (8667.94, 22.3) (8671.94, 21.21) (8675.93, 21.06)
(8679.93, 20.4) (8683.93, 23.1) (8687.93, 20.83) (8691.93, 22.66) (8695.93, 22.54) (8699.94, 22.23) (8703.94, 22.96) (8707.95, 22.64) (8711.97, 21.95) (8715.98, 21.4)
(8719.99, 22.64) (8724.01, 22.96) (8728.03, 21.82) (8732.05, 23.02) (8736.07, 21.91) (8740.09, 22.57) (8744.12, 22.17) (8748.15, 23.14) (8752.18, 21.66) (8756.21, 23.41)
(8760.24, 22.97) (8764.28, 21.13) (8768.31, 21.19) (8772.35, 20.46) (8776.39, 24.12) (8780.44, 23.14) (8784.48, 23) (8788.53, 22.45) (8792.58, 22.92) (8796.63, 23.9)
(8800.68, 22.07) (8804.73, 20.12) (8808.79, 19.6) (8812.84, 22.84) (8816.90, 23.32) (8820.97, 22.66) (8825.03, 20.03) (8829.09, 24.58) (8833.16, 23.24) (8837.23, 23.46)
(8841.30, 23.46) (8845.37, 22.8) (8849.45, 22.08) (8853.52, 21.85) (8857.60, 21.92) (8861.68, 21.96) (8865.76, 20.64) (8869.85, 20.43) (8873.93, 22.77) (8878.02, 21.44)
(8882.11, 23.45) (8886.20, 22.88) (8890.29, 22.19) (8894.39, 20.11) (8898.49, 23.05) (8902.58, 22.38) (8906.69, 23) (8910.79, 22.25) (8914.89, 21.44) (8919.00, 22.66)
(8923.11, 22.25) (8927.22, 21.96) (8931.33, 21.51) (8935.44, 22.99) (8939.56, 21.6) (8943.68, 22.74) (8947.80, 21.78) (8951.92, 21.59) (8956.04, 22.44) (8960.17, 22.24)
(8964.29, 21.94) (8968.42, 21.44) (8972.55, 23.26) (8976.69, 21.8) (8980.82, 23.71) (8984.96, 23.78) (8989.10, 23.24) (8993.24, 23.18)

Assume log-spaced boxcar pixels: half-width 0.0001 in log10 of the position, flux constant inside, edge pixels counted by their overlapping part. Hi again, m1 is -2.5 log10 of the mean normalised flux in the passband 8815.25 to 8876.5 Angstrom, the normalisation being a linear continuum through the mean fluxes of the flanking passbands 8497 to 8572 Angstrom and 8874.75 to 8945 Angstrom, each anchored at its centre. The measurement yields -0.01 mag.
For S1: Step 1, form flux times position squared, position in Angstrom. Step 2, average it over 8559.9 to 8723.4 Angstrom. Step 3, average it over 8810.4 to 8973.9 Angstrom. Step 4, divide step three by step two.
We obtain 1.06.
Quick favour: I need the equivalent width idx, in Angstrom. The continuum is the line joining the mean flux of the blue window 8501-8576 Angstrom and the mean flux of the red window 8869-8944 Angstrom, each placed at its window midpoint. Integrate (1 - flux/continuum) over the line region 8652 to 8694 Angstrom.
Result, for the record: 2.3 Angstrom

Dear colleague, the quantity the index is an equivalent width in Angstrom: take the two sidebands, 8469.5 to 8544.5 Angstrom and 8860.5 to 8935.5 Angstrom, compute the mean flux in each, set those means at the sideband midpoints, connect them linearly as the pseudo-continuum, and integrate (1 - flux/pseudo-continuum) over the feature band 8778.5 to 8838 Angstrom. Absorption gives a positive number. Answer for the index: -1.19 Angstrom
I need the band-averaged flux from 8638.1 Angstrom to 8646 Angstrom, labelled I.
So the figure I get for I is 24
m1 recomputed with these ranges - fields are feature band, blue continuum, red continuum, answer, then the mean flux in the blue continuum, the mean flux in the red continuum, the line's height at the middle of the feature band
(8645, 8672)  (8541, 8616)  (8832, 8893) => 0.08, 22.4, 22.3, 22.3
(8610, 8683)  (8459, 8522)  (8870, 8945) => 0.03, 22.5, 22.2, 22.4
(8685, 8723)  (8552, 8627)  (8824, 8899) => 0.02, 22.9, 22.2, 22.6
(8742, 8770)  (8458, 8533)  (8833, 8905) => 0.00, 22.6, 22.2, 22.3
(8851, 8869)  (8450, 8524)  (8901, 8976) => 0.04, 22.6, 22.2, 22.3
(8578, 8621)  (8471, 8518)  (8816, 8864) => -0.02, 22.3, 22.6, 22.4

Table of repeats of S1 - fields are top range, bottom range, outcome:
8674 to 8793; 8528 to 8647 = 1.03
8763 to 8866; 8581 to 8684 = 1.05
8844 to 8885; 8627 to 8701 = 1.06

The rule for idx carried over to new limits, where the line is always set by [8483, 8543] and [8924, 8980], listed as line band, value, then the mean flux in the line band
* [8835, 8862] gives -0.6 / 22.5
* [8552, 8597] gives -2.6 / 23.1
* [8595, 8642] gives -1.8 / 22.7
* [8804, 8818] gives 0.3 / 21.5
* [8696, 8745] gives -1.0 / 22.4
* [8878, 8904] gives -0.2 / 22.3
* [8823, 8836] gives -0.4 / 22.7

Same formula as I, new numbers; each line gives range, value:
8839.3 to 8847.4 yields 23.1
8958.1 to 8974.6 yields 22.2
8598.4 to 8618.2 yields 22.5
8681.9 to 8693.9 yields 22.2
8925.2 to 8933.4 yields 21.8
